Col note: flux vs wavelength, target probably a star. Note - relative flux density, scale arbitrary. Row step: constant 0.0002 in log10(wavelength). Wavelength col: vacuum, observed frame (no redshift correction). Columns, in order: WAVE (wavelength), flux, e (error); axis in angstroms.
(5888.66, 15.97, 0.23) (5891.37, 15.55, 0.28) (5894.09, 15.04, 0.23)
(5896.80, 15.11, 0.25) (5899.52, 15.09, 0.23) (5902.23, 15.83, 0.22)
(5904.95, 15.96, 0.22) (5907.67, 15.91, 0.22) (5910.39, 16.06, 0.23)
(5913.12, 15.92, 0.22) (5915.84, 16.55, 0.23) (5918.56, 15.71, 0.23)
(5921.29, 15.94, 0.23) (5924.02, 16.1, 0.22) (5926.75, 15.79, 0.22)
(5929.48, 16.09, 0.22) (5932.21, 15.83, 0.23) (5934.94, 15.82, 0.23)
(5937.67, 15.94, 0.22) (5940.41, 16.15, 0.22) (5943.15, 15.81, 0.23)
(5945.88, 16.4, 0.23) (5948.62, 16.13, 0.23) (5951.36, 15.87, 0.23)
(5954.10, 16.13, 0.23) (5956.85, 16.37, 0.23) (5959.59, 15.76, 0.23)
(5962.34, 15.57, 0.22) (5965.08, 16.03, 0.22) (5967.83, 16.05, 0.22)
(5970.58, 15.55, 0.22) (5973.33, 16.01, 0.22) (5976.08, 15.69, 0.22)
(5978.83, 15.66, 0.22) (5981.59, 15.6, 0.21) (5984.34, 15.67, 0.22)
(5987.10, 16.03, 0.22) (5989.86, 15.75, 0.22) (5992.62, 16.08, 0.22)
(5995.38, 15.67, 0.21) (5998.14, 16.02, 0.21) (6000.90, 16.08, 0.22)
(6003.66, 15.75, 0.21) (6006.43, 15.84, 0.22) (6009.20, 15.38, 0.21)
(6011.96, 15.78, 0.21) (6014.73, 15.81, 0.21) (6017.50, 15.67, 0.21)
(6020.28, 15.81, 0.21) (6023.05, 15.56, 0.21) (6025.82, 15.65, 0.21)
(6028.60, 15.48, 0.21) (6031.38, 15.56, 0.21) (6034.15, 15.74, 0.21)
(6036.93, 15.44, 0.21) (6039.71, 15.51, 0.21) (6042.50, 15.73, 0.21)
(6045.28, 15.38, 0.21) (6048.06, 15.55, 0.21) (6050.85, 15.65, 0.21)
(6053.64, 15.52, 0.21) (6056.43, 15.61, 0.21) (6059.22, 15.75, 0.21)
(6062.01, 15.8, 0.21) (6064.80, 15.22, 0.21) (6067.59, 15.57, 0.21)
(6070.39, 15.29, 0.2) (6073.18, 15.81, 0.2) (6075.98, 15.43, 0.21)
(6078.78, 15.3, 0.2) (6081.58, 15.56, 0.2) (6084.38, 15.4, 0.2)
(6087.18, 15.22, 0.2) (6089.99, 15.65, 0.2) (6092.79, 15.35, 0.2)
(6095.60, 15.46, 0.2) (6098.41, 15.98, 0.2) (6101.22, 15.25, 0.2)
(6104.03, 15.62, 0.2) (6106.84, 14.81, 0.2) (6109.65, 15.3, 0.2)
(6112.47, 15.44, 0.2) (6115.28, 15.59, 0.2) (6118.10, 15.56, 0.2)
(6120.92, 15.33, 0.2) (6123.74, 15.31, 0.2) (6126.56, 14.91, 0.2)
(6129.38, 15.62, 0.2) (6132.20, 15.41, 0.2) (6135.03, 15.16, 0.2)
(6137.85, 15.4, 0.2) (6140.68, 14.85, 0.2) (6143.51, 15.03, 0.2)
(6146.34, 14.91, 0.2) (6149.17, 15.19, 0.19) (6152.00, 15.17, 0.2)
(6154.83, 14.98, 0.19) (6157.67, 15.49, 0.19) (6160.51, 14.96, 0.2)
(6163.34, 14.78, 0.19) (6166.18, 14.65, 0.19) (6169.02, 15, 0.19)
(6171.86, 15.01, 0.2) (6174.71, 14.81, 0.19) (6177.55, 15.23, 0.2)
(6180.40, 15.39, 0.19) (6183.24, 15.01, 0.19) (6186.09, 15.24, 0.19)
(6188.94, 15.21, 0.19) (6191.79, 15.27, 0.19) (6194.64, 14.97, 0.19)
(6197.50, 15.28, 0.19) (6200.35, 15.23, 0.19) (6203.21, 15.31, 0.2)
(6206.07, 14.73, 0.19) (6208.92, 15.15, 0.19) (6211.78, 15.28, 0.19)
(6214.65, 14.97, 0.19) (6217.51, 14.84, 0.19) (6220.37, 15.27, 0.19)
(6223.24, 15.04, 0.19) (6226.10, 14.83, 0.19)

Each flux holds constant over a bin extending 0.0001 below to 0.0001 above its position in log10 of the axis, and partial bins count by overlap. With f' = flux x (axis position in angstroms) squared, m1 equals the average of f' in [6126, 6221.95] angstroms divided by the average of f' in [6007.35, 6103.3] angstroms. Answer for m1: 1.01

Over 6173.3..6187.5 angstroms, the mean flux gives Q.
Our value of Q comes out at 15.1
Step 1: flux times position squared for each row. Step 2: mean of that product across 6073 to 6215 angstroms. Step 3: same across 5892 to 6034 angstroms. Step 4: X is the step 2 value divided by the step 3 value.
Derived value 1.02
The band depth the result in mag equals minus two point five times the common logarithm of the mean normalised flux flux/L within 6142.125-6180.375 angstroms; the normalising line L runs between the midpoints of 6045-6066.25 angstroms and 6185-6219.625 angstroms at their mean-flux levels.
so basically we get 0.016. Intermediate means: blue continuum 15.6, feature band 15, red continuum 15.1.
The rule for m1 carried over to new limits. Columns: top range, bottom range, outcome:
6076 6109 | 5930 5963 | 1.01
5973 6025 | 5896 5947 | 1.02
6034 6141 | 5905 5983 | 1.02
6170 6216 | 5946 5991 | 1.03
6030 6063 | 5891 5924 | 1.04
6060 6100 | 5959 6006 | 1.01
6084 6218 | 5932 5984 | 1.02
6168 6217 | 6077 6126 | 1.01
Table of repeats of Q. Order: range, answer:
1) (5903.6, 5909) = 15.9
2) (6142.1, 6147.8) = 15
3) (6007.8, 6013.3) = 15.6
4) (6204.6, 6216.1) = 15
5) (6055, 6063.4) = 15.7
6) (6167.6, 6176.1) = 14.9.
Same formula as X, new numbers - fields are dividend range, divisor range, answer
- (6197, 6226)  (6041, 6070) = 1.02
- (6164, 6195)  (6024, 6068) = 1.01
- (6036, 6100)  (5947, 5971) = 1.01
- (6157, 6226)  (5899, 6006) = 1.03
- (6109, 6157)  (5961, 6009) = 1.01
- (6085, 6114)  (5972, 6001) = 1.01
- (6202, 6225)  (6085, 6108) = 1.02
